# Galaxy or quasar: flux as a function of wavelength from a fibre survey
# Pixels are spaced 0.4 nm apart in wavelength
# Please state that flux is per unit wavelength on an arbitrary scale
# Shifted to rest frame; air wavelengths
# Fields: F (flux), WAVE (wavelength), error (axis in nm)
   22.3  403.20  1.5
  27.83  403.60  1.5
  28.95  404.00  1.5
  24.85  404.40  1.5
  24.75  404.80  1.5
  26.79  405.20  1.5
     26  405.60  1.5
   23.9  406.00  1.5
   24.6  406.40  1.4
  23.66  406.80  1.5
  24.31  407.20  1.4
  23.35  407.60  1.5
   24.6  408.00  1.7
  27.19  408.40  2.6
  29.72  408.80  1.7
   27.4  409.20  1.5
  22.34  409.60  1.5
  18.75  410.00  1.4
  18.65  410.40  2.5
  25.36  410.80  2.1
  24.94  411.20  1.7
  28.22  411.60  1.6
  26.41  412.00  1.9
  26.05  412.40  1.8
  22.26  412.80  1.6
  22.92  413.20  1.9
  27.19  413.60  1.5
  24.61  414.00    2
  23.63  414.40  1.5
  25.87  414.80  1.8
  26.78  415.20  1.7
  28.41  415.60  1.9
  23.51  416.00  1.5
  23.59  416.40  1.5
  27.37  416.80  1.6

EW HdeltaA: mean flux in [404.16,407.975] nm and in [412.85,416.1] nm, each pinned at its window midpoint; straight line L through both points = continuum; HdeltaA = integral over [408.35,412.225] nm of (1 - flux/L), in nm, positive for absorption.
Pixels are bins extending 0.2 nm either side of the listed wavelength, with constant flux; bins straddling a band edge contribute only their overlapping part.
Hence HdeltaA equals 0.029 nm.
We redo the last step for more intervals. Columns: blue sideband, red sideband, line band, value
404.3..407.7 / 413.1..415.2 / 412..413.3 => 0.04 nm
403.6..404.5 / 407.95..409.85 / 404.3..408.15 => 0.31 nm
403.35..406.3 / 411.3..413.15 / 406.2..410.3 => 0.21 nm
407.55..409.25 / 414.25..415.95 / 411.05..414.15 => 0.11 nm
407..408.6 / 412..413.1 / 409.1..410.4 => 0.15 nm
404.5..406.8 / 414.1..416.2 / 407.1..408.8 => -0.02 nm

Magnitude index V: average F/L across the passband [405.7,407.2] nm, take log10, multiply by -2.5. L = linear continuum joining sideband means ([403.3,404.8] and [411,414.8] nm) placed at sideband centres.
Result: 0.08 mag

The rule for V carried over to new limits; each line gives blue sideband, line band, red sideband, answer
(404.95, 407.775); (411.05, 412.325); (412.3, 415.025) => -0.08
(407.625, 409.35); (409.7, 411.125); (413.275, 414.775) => 0.22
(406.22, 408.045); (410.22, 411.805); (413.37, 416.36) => 0.02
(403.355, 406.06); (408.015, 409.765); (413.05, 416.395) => -0.03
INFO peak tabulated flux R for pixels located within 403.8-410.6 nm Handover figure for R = 29.72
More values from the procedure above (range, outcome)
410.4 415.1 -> 28.22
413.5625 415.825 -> 28.41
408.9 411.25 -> 27.4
